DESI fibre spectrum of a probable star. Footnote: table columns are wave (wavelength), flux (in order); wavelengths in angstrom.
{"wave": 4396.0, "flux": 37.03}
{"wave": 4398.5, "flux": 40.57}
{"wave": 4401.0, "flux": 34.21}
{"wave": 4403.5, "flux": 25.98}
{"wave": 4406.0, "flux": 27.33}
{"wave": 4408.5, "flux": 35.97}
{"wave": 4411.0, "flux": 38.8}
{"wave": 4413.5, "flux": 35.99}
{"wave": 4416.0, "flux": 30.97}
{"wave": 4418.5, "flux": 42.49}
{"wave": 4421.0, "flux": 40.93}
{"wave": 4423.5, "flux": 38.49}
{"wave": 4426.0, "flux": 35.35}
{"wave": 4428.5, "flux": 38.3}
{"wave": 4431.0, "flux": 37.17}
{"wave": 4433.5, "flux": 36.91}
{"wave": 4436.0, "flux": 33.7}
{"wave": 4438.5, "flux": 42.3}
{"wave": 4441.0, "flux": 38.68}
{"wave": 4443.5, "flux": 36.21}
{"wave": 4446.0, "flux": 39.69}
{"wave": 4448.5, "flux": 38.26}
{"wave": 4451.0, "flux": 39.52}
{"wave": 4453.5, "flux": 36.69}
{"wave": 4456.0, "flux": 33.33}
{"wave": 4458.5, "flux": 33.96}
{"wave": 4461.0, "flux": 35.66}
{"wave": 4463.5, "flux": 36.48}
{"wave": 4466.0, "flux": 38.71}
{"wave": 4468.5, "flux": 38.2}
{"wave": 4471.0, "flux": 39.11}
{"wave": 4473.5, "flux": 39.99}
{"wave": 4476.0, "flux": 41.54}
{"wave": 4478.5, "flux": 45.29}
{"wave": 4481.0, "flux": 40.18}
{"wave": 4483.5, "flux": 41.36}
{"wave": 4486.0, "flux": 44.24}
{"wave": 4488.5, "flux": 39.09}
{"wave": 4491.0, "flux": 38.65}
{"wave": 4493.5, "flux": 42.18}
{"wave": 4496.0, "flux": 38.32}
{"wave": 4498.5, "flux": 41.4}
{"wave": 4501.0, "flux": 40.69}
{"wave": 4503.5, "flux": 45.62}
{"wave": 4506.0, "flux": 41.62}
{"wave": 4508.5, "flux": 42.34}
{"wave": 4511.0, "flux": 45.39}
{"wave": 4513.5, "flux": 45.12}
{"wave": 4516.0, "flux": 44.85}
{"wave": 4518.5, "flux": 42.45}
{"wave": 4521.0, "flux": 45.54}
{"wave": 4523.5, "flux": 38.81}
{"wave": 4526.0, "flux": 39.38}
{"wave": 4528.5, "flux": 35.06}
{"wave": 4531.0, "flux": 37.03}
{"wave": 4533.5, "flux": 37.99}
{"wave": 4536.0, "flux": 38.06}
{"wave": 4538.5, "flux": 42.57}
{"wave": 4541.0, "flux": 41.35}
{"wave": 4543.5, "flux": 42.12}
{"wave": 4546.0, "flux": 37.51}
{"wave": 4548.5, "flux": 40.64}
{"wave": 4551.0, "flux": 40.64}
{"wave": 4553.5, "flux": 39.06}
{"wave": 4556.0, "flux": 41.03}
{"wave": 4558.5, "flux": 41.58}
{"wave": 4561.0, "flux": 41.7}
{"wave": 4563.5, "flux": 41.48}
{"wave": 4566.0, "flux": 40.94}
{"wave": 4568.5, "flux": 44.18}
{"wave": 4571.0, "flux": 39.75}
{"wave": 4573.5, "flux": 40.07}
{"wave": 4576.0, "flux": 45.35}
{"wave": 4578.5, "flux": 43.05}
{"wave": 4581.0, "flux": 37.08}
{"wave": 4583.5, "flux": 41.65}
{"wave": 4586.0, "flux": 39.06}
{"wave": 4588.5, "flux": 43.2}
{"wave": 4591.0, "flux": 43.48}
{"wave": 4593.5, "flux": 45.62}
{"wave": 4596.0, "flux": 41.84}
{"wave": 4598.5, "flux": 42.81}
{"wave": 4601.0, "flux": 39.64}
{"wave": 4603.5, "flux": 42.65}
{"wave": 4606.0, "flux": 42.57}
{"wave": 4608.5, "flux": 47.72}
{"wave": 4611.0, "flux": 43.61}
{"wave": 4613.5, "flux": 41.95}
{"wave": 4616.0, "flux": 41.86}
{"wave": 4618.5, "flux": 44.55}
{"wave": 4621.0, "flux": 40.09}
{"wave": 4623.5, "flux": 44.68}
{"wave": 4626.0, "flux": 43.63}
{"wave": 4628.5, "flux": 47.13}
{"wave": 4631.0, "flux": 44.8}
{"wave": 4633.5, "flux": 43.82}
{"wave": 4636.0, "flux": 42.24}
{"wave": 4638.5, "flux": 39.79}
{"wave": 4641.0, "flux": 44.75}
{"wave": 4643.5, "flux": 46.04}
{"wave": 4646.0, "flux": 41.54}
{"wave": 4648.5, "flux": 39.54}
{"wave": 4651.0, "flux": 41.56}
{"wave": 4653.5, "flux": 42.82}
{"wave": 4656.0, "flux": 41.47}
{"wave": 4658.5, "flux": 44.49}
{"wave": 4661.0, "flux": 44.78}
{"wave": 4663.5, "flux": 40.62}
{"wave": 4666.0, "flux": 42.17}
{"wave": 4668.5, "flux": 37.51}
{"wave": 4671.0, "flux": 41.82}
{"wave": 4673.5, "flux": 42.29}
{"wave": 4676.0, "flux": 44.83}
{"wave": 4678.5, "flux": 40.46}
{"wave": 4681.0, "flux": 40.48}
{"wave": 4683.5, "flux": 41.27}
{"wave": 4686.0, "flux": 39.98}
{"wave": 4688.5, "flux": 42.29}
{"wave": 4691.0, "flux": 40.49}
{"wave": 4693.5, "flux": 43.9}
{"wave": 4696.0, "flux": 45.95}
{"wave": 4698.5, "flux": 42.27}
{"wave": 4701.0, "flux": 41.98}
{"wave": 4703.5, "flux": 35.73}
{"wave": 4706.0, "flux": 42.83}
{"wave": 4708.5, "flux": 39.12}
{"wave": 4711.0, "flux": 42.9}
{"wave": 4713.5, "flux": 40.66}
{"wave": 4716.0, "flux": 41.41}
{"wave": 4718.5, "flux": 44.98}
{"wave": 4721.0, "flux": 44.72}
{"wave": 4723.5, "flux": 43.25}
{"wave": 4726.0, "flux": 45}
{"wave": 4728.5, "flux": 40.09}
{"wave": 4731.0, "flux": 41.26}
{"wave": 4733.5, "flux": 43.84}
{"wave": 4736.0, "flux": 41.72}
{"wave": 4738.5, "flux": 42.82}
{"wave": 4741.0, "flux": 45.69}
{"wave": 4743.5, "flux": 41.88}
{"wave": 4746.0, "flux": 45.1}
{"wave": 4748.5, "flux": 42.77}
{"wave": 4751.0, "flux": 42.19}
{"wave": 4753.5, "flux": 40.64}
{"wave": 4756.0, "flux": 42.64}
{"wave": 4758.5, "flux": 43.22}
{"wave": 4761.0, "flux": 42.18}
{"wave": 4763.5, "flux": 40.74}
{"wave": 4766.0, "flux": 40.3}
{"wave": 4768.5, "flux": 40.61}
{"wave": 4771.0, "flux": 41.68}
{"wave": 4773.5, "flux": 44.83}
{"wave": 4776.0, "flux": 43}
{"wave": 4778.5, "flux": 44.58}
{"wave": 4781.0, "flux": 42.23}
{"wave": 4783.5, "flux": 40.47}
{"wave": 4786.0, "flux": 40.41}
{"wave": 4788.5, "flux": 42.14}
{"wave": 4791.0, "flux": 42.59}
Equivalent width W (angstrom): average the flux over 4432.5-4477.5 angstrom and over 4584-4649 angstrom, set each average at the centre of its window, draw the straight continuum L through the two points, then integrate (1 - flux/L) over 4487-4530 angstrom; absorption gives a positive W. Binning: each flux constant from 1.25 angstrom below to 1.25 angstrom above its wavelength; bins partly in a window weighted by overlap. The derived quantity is -2.2 angstrom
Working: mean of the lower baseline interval 37.8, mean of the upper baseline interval 43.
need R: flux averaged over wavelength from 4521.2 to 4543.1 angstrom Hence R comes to 39.2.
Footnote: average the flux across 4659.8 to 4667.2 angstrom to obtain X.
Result 42.5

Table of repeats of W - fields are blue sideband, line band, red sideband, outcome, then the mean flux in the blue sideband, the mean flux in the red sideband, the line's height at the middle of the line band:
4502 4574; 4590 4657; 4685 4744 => -2.1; 41.2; 42.3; 41.7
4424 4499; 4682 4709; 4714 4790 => 0.2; 38.7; 42.5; 41.8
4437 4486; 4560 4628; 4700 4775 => -3.3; 38.8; 42.2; 40.5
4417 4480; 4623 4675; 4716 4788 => -2.0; 38.3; 42.6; 41.1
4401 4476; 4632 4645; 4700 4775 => -0.9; 36.8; 42.2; 40.4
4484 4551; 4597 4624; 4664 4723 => -0.9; 41.1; 41.7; 41.4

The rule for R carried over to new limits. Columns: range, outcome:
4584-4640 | 43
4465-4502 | 40.6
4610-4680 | 42.7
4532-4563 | 40.4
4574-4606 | 42.1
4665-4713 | 41.5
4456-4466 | 35.5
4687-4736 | 42.2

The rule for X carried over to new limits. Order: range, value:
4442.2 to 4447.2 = 37.9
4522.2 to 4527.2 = 39.2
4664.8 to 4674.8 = 41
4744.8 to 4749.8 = 43.9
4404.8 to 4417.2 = 33.8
